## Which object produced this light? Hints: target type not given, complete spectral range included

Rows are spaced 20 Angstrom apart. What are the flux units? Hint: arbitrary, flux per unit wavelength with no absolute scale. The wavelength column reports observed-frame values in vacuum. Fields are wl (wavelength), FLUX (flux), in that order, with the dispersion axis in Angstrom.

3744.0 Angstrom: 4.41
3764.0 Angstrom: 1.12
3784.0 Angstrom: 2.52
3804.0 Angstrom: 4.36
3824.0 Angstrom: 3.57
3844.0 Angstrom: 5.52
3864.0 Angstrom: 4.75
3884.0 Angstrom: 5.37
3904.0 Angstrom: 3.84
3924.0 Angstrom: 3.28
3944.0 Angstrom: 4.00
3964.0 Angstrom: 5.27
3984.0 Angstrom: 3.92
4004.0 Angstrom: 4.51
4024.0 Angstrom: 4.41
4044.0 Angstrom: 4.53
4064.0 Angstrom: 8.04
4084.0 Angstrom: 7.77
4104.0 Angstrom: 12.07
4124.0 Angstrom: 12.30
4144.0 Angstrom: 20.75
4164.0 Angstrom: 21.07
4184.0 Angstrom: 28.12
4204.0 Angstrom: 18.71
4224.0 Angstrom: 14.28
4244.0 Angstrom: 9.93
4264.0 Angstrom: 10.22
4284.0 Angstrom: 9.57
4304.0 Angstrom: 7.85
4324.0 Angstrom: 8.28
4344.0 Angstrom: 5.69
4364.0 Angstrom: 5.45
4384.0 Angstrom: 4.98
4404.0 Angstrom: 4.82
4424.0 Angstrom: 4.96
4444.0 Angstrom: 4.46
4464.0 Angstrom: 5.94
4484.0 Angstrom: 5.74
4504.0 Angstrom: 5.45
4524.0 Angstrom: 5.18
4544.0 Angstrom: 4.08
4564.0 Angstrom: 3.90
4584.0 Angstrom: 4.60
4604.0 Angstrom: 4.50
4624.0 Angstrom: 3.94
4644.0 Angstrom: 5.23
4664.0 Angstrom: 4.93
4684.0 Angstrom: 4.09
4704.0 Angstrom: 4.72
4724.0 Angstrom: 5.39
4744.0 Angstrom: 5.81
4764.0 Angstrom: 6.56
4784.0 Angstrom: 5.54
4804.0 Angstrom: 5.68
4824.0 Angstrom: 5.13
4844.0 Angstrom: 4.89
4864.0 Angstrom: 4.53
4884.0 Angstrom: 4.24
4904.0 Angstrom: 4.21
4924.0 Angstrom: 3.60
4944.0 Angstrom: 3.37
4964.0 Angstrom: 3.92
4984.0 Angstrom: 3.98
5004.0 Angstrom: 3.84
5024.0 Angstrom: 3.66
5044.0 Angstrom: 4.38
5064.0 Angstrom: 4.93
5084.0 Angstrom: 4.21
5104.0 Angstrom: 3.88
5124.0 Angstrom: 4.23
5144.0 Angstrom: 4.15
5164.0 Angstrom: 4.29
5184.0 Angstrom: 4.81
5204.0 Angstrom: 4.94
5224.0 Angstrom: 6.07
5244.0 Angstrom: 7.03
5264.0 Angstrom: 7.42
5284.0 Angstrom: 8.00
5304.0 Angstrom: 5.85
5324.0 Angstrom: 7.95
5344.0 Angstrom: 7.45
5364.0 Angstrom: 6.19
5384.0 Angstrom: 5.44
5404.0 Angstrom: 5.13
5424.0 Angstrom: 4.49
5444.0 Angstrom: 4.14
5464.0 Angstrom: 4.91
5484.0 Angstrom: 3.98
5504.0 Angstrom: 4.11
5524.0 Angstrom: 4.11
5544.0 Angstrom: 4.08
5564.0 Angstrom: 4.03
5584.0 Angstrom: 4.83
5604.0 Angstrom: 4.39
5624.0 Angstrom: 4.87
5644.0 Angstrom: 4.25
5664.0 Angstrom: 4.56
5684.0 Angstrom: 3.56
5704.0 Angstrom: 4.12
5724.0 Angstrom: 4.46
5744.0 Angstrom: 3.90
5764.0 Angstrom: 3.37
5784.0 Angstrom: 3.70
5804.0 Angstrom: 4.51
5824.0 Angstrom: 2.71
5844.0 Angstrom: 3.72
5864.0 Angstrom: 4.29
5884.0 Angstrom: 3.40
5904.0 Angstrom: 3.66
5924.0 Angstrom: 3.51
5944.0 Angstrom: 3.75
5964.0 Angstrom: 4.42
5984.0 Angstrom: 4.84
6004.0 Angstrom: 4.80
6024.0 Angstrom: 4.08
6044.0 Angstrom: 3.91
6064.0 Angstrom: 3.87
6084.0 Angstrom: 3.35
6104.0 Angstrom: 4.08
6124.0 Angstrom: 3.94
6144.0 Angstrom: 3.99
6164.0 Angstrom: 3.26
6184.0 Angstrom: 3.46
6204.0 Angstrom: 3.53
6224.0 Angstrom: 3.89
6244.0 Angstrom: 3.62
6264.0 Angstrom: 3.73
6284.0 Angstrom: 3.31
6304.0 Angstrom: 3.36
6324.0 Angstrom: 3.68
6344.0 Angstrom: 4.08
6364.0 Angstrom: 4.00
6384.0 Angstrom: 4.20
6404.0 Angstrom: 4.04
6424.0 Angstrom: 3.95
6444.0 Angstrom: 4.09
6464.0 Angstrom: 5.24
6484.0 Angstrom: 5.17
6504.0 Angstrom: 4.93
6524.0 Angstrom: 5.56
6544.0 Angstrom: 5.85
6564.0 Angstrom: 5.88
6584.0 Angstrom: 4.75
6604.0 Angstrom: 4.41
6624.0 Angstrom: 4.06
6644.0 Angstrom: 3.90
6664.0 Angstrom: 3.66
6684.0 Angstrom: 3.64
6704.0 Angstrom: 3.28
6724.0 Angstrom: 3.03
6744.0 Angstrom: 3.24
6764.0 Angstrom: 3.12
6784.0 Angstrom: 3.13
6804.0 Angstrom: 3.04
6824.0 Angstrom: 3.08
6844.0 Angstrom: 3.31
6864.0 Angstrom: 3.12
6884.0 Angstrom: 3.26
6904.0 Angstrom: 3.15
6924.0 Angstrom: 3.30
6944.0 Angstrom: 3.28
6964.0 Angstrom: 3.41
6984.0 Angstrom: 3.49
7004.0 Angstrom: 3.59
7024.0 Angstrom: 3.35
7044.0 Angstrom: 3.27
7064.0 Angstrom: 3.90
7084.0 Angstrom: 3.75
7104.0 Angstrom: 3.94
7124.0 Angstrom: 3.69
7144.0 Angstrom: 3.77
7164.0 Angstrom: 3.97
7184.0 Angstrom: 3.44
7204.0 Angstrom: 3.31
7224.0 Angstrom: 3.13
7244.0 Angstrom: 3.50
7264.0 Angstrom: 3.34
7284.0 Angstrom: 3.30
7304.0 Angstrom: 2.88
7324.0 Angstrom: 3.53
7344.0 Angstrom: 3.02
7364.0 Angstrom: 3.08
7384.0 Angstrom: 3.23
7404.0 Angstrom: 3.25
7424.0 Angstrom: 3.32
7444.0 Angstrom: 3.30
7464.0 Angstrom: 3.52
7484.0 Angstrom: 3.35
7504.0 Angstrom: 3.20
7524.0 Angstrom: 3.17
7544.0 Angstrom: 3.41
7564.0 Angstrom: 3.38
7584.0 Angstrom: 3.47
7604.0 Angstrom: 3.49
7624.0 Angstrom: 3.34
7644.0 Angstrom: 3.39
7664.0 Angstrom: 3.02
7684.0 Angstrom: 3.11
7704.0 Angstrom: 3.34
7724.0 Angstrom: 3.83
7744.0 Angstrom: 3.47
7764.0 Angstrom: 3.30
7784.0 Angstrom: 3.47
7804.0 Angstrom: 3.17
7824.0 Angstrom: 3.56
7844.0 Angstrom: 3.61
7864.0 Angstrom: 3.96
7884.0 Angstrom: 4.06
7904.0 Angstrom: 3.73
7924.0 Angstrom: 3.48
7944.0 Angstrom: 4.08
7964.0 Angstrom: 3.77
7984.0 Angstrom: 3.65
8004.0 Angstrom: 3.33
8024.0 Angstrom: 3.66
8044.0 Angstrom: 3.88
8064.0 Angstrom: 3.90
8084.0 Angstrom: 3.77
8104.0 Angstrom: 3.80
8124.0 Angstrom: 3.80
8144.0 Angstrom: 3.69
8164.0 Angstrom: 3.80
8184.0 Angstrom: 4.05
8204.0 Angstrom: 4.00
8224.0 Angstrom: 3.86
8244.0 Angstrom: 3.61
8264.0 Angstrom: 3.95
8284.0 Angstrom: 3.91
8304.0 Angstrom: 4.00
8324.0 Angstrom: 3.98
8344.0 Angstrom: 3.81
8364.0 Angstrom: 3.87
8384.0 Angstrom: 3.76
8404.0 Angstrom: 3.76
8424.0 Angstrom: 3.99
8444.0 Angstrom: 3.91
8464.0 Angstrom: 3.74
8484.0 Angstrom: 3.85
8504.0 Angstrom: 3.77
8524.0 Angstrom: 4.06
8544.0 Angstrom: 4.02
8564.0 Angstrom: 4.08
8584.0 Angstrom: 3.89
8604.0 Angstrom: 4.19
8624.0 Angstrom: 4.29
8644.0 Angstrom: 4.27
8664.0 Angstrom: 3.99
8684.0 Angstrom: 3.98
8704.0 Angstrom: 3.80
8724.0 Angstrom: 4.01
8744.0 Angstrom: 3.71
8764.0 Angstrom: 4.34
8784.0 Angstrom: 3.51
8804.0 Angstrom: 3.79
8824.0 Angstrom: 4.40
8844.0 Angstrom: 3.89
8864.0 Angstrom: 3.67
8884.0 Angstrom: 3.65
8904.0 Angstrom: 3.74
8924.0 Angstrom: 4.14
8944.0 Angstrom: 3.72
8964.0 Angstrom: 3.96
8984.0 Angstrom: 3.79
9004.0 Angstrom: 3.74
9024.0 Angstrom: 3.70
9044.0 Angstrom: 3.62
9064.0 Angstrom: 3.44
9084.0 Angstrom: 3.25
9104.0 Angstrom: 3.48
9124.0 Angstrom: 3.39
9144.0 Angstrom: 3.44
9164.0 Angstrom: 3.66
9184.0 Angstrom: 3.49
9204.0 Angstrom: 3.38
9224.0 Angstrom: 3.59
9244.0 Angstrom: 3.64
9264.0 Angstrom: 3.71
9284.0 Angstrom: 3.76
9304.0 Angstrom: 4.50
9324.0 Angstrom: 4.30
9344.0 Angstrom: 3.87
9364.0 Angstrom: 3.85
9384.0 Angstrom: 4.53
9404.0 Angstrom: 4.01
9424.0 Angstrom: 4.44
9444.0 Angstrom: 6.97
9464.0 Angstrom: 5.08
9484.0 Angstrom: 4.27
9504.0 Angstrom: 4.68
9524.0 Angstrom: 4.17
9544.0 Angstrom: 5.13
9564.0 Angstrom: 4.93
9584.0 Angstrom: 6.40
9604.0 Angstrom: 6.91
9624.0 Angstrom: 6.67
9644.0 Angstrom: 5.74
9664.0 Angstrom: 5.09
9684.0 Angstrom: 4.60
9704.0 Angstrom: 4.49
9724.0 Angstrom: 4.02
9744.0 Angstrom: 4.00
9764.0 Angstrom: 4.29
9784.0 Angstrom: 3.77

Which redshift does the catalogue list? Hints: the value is 2.429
